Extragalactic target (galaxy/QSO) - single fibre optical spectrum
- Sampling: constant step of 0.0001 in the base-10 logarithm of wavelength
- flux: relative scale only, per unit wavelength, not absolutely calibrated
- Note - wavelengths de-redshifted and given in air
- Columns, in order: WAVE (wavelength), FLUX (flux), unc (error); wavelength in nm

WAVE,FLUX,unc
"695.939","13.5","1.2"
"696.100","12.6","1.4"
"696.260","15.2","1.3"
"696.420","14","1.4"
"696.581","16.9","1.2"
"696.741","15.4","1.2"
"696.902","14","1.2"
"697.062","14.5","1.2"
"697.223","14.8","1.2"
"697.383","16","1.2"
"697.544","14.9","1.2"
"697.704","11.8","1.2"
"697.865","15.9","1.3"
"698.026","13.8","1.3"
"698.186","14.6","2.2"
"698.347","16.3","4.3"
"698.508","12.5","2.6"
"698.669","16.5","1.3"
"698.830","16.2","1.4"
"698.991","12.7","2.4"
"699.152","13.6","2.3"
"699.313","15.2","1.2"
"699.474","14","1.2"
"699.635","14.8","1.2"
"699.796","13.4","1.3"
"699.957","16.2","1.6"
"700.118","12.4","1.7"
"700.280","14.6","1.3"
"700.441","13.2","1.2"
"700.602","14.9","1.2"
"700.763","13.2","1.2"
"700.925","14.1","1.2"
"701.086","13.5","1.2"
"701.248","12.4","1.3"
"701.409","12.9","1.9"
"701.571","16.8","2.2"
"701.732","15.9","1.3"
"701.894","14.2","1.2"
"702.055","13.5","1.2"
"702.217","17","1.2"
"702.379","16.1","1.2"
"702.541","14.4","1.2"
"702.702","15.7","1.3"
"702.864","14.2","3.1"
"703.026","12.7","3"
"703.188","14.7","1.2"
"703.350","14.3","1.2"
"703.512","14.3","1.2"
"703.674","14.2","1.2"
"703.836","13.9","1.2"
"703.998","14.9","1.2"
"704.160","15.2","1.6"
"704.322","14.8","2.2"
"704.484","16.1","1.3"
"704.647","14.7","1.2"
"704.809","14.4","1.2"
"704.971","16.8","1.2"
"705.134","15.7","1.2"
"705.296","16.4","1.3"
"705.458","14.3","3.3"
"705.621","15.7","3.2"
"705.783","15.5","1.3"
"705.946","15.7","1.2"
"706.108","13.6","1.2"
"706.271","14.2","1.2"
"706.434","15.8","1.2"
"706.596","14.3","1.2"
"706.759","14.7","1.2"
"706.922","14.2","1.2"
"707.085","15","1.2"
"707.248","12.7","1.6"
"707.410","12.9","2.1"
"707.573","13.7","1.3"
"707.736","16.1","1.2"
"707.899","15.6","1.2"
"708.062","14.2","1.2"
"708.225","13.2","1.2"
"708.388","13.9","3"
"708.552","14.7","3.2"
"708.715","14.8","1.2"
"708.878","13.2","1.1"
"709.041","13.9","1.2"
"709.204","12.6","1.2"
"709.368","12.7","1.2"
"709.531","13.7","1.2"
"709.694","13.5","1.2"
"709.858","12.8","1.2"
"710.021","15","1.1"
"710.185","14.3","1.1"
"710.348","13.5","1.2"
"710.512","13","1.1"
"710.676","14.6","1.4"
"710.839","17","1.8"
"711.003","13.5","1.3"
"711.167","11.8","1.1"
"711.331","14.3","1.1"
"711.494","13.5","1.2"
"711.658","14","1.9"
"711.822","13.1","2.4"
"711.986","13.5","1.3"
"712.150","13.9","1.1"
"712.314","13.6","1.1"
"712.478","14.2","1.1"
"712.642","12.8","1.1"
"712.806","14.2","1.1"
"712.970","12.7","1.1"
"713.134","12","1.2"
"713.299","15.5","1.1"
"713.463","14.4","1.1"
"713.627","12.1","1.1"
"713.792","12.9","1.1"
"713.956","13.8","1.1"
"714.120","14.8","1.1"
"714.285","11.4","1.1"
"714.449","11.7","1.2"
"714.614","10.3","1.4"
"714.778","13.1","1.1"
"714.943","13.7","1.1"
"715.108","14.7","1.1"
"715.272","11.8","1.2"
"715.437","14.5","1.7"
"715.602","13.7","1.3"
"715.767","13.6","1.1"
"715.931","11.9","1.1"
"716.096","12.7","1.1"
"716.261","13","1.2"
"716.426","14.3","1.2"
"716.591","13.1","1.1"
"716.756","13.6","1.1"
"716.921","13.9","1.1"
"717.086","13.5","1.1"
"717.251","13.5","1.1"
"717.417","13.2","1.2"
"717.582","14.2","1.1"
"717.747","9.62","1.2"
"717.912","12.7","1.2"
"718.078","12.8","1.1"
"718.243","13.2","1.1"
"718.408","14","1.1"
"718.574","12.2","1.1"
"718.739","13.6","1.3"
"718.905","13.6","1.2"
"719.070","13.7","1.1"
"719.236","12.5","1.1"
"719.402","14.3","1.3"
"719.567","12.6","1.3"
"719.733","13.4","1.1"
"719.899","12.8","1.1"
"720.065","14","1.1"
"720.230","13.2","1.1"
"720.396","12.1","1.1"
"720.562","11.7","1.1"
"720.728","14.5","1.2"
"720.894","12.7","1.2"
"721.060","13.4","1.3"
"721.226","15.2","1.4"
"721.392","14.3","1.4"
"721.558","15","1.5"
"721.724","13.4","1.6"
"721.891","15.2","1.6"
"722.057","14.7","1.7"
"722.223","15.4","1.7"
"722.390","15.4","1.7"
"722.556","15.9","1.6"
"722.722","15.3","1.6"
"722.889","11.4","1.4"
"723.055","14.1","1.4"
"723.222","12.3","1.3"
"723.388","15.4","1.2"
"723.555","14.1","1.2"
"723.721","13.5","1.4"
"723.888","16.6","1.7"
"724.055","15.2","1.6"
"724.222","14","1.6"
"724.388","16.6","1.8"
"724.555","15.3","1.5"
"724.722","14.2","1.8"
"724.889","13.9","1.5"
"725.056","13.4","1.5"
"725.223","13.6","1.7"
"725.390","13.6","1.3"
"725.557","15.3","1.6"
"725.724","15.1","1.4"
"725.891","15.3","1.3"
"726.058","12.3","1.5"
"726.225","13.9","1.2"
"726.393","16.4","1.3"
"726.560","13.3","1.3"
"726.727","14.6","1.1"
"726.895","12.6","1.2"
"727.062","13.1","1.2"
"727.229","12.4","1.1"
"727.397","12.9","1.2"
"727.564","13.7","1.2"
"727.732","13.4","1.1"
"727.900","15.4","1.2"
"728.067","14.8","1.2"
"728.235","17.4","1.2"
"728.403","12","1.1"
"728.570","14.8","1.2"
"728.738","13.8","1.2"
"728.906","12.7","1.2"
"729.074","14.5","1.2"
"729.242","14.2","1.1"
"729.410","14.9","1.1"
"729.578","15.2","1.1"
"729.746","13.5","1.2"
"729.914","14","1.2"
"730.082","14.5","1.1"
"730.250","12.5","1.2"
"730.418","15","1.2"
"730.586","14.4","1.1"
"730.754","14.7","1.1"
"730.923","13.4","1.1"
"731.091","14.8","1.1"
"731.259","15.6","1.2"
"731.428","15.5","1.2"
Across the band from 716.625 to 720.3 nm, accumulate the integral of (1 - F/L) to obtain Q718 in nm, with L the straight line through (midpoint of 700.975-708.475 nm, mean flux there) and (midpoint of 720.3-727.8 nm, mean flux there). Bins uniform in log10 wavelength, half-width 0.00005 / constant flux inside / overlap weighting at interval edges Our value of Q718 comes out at 0.28 nm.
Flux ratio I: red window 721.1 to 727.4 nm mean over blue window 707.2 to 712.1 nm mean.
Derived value 1.03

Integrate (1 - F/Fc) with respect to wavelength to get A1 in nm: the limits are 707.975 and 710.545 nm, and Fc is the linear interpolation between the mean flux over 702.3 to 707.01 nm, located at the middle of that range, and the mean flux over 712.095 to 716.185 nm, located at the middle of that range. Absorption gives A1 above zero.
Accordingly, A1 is 0.07 nm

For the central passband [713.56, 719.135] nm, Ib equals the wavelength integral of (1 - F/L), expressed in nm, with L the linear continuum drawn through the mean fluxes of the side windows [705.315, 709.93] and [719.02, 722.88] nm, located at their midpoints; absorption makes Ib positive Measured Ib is 0.372 nm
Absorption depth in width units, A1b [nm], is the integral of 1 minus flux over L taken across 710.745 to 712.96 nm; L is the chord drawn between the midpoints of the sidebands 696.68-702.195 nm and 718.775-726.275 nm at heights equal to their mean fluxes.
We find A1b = 0.07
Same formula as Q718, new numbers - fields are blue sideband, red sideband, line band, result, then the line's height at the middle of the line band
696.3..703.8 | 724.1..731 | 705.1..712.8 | 0.139 nm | 14.4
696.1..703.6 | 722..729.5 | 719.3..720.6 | 0.116 nm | 14.3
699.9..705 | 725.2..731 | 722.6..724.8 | -0.049 nm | 14.2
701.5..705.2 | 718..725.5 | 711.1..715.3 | 0.343 nm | 14.4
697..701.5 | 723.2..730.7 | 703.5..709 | -0.171 nm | 14.2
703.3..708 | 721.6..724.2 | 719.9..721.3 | 0.120 nm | 14.6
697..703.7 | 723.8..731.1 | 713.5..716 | 0.240 nm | 14.3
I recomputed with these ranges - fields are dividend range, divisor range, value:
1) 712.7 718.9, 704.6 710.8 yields 0.91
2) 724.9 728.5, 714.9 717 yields 1.05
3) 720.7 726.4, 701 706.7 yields 0.97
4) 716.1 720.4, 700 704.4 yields 0.92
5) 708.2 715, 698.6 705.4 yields 0.92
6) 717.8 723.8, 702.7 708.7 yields 0.93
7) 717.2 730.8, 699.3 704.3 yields 0.97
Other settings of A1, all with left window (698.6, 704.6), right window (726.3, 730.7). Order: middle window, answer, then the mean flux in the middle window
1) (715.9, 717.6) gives 0.11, 13.4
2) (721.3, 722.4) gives -0.04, 14.7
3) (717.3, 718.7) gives 0.14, 12.8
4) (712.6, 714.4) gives 0.13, 13.3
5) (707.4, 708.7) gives 0.00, 14.4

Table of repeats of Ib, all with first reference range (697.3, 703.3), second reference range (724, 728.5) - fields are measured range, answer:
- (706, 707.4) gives 0.012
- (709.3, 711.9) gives 0.105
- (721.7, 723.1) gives -0.034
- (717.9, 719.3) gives 0.108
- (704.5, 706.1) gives -0.111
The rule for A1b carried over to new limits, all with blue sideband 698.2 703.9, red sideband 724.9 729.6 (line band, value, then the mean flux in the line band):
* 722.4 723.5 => 0.00 nm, 14.2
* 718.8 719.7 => 0.05 nm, 13.3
